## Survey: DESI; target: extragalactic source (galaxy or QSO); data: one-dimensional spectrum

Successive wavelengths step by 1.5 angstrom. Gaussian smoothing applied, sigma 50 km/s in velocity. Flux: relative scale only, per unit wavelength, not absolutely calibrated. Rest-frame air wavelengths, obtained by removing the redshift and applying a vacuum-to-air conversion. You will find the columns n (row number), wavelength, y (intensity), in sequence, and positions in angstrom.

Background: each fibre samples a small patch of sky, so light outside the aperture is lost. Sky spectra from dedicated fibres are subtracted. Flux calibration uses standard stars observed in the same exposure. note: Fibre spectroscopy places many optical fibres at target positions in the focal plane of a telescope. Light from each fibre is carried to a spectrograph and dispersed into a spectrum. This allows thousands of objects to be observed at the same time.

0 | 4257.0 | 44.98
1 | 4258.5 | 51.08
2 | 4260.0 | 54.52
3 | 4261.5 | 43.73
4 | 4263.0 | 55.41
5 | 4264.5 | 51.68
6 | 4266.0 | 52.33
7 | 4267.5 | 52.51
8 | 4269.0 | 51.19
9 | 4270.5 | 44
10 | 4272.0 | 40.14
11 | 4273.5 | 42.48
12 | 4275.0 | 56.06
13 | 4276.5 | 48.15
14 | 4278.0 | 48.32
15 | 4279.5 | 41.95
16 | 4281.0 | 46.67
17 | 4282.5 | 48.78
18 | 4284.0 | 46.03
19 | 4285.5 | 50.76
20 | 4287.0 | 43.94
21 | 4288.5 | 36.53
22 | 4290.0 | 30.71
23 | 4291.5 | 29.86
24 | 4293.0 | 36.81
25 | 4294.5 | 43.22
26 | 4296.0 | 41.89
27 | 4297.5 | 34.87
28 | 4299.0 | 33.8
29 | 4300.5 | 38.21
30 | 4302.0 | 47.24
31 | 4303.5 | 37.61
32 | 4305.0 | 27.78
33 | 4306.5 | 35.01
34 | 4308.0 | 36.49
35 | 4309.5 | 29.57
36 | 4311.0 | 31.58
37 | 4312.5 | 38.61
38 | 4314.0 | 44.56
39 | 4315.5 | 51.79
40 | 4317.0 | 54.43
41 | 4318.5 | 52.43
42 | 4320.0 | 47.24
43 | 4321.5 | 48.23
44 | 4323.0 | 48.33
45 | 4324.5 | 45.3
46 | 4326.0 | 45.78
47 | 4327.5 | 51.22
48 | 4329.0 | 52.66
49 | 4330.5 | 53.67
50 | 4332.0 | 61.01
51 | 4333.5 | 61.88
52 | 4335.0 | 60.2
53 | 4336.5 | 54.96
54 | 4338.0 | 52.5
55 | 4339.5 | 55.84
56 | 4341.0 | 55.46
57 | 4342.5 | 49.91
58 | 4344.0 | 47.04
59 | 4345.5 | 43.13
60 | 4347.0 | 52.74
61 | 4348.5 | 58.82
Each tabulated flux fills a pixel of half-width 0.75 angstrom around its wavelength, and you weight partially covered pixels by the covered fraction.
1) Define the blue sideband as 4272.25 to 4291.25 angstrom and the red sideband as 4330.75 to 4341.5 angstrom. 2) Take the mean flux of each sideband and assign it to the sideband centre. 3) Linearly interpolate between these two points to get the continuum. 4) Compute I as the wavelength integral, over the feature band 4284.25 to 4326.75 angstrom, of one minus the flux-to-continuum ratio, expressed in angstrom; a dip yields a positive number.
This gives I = 7.8 angstrom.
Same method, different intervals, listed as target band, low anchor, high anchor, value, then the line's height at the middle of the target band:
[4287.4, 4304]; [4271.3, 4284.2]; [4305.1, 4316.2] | 1.6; 41.6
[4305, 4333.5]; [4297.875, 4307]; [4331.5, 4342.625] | 0.5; 46.4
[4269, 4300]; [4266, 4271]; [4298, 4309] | 1.0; 43.8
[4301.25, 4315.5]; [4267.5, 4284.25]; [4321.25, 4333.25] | 3.6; 49.7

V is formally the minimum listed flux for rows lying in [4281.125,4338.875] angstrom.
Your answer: 27.78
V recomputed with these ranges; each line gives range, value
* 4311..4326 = 31.58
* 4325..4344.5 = 45.78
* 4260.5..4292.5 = 29.86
